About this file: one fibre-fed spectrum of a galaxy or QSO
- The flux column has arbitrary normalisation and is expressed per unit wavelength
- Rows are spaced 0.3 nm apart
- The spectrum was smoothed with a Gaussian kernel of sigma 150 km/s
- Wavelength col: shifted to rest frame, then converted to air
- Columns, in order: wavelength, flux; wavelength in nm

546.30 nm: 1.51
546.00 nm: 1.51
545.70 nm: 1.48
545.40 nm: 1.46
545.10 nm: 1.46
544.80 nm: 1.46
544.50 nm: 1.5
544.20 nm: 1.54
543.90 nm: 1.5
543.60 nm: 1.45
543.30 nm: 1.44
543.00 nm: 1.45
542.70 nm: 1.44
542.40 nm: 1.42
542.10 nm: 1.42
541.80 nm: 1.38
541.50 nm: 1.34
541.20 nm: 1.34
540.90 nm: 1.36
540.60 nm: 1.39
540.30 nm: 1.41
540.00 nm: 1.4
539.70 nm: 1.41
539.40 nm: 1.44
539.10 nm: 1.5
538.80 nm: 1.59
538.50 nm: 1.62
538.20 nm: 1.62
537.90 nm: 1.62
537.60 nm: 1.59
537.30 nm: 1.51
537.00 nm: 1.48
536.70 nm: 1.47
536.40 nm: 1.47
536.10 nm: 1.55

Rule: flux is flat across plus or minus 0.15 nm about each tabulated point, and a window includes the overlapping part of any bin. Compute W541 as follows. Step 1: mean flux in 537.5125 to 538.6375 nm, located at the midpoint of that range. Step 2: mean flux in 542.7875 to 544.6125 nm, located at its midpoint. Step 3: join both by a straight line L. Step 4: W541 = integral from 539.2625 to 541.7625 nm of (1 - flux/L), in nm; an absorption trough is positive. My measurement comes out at 0.27 nm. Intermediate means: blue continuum 1.61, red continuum 1.48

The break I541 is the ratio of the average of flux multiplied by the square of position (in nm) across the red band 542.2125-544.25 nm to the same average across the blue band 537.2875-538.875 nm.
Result 0.93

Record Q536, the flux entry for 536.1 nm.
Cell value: 1.55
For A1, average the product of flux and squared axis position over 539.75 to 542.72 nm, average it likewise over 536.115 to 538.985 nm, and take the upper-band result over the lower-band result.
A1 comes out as 0.9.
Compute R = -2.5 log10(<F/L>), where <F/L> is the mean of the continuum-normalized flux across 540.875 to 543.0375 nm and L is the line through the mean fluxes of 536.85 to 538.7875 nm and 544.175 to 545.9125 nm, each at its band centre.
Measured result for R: 0.10 mag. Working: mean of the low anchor 1.57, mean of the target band 1.39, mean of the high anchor 1.48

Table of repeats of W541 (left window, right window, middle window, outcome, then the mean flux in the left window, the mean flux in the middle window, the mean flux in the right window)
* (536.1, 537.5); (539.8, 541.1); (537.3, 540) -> -0.18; 1.49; 1.54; 1.39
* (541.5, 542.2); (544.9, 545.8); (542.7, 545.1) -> -0.07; 1.39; 1.47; 1.47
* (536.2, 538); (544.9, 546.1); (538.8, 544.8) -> 0.25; 1.52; 1.43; 1.48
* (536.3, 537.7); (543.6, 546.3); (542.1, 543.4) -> 0.05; 1.5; 1.44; 1.49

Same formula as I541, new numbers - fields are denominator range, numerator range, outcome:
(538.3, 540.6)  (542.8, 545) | 1.01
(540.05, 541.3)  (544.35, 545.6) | 1.08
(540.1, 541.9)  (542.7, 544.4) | 1.09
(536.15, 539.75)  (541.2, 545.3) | 0.96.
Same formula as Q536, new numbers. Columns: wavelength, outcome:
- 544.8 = 1.46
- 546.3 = 1.51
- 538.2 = 1.62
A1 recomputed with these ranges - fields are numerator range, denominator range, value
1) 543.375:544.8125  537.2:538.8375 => 0.96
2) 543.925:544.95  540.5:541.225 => 1.11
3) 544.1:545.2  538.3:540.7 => 1.03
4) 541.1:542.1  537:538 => 0.89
